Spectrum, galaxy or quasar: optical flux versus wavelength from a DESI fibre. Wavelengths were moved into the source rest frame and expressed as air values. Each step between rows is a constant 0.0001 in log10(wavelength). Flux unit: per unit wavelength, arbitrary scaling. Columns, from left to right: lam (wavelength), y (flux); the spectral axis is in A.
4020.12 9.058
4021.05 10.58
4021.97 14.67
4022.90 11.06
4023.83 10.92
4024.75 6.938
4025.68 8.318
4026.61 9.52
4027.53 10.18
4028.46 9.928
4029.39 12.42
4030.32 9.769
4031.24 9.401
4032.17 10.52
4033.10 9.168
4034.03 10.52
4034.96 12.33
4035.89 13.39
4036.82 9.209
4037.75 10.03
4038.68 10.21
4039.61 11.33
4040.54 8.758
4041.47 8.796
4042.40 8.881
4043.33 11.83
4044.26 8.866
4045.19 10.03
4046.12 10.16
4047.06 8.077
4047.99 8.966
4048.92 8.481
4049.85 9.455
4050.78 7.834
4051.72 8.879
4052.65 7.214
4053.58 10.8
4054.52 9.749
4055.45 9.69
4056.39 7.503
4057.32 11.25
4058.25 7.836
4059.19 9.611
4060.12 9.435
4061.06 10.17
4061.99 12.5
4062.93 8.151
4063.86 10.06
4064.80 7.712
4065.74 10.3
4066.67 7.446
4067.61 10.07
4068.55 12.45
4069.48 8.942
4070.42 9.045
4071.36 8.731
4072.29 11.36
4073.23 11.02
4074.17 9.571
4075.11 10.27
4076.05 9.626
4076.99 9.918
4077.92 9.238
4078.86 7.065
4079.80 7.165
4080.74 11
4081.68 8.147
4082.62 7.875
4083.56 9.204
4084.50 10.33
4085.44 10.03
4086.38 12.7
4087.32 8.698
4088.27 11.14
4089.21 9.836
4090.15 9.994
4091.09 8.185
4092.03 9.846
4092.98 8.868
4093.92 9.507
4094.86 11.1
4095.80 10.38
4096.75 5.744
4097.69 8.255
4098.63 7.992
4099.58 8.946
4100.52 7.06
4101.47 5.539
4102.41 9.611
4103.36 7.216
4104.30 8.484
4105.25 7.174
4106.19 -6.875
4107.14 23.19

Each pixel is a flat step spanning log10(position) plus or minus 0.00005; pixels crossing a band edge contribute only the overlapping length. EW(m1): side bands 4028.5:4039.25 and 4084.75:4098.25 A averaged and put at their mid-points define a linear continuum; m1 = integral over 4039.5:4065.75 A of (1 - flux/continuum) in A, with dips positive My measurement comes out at 2.37 A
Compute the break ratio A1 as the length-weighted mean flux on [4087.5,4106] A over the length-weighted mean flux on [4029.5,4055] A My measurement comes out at 0.86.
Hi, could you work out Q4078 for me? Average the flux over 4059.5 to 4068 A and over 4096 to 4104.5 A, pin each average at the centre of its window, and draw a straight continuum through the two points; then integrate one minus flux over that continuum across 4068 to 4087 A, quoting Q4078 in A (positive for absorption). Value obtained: -1.80 A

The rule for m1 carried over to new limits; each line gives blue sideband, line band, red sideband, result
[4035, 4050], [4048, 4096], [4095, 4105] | -3.42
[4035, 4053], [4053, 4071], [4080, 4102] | -0.37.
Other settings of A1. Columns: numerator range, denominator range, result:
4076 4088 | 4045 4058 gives 1.02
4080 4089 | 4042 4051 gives 1.05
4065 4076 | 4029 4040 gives 0.92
